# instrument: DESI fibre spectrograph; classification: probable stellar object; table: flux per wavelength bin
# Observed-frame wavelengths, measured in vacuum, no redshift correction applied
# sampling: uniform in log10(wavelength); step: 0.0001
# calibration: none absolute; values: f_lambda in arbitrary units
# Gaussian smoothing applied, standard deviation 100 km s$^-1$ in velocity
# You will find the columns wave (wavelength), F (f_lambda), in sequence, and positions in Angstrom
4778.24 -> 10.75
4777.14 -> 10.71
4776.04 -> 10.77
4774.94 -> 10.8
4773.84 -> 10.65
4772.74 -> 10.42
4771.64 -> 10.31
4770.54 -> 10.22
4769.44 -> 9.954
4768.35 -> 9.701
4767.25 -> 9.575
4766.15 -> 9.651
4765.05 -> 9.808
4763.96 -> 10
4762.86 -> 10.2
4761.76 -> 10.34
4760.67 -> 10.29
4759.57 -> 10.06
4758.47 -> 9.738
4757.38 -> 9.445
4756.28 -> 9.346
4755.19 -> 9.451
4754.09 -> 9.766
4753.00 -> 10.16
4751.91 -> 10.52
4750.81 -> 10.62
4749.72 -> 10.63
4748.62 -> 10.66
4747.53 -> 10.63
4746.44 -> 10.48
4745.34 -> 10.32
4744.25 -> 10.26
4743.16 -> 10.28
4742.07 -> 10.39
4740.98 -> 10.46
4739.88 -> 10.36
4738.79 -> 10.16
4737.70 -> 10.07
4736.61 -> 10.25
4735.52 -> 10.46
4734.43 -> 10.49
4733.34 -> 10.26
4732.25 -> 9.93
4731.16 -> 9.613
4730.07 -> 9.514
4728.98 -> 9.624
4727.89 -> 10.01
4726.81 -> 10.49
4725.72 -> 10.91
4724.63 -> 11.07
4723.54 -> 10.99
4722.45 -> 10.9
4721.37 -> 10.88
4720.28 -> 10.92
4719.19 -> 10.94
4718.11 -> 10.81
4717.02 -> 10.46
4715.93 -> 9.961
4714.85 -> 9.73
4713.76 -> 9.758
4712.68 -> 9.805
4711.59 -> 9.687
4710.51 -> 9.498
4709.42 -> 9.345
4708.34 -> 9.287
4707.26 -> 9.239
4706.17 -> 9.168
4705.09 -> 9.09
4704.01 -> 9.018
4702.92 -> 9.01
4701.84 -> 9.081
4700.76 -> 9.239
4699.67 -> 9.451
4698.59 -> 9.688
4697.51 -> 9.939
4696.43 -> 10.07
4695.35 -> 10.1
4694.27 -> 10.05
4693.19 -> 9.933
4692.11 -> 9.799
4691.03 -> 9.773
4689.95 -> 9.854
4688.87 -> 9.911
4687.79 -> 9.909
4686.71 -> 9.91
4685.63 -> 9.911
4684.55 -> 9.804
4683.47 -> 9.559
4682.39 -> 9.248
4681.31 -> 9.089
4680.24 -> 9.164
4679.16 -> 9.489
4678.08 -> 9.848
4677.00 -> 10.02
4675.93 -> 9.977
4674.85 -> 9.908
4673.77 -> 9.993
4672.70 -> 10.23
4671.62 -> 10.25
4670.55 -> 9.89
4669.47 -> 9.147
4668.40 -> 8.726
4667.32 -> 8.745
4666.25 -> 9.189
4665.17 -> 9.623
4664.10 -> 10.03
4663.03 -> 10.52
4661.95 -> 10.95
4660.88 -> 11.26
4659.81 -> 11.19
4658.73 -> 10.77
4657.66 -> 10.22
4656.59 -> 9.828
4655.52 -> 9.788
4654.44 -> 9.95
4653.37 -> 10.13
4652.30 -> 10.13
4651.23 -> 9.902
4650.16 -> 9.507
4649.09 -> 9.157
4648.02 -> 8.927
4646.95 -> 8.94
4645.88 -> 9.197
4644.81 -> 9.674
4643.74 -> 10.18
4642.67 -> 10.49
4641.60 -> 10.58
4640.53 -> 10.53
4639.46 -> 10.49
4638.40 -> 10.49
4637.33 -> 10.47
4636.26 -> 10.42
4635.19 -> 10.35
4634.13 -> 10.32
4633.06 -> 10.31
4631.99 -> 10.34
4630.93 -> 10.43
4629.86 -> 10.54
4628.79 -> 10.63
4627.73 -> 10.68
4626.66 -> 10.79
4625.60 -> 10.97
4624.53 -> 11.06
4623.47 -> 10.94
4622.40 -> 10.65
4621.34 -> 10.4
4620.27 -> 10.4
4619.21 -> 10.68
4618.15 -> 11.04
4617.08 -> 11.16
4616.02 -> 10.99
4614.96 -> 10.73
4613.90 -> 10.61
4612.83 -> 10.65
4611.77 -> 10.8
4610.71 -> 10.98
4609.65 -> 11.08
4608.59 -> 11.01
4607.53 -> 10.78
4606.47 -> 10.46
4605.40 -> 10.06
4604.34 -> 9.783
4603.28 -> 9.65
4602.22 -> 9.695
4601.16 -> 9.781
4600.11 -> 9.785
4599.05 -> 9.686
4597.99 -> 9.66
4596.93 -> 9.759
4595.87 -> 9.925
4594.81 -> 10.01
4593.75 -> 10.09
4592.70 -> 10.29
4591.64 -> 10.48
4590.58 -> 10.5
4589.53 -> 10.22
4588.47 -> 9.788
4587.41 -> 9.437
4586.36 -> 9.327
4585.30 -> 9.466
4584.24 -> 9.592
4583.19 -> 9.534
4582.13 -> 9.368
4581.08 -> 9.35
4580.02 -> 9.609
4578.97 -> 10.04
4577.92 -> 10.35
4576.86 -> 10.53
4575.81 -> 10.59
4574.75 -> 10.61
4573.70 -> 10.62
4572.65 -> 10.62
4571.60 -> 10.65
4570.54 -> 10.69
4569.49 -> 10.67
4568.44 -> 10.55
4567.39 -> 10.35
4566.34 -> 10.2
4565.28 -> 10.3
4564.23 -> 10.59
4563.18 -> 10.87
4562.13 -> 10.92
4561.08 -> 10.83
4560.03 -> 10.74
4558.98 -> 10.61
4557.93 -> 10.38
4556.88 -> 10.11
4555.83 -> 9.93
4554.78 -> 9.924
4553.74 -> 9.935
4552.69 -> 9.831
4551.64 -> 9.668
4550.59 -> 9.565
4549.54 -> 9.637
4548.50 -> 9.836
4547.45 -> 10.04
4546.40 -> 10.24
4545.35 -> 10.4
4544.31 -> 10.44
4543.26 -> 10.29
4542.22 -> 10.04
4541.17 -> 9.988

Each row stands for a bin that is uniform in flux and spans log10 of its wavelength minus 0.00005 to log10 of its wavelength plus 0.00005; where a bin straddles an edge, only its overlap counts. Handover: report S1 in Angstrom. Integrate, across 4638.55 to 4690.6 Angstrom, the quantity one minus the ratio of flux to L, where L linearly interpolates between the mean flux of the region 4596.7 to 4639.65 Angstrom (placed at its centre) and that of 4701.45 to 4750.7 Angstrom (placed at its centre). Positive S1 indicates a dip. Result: 2.3 Angstrom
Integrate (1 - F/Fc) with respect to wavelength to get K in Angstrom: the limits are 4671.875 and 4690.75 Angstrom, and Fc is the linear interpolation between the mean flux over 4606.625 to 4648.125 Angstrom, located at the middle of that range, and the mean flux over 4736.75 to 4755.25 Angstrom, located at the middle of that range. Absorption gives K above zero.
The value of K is 1.2 Angstrom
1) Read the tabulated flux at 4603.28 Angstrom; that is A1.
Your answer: 9.65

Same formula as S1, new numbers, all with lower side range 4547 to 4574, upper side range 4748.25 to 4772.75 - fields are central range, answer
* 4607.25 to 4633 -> -1.3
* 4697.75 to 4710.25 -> 1.0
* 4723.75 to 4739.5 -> -0.2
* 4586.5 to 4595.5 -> 0.2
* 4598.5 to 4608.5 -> 0.2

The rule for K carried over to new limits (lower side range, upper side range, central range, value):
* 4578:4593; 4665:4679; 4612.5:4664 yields -3.6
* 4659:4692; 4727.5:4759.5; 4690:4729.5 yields 0.2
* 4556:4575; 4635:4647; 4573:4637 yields 0.4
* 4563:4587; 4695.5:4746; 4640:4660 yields 0.3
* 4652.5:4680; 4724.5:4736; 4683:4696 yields 0.2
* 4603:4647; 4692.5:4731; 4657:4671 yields 0.3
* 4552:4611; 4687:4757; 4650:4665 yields -0.3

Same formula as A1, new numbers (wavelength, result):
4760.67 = 10.29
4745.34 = 10.32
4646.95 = 8.94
